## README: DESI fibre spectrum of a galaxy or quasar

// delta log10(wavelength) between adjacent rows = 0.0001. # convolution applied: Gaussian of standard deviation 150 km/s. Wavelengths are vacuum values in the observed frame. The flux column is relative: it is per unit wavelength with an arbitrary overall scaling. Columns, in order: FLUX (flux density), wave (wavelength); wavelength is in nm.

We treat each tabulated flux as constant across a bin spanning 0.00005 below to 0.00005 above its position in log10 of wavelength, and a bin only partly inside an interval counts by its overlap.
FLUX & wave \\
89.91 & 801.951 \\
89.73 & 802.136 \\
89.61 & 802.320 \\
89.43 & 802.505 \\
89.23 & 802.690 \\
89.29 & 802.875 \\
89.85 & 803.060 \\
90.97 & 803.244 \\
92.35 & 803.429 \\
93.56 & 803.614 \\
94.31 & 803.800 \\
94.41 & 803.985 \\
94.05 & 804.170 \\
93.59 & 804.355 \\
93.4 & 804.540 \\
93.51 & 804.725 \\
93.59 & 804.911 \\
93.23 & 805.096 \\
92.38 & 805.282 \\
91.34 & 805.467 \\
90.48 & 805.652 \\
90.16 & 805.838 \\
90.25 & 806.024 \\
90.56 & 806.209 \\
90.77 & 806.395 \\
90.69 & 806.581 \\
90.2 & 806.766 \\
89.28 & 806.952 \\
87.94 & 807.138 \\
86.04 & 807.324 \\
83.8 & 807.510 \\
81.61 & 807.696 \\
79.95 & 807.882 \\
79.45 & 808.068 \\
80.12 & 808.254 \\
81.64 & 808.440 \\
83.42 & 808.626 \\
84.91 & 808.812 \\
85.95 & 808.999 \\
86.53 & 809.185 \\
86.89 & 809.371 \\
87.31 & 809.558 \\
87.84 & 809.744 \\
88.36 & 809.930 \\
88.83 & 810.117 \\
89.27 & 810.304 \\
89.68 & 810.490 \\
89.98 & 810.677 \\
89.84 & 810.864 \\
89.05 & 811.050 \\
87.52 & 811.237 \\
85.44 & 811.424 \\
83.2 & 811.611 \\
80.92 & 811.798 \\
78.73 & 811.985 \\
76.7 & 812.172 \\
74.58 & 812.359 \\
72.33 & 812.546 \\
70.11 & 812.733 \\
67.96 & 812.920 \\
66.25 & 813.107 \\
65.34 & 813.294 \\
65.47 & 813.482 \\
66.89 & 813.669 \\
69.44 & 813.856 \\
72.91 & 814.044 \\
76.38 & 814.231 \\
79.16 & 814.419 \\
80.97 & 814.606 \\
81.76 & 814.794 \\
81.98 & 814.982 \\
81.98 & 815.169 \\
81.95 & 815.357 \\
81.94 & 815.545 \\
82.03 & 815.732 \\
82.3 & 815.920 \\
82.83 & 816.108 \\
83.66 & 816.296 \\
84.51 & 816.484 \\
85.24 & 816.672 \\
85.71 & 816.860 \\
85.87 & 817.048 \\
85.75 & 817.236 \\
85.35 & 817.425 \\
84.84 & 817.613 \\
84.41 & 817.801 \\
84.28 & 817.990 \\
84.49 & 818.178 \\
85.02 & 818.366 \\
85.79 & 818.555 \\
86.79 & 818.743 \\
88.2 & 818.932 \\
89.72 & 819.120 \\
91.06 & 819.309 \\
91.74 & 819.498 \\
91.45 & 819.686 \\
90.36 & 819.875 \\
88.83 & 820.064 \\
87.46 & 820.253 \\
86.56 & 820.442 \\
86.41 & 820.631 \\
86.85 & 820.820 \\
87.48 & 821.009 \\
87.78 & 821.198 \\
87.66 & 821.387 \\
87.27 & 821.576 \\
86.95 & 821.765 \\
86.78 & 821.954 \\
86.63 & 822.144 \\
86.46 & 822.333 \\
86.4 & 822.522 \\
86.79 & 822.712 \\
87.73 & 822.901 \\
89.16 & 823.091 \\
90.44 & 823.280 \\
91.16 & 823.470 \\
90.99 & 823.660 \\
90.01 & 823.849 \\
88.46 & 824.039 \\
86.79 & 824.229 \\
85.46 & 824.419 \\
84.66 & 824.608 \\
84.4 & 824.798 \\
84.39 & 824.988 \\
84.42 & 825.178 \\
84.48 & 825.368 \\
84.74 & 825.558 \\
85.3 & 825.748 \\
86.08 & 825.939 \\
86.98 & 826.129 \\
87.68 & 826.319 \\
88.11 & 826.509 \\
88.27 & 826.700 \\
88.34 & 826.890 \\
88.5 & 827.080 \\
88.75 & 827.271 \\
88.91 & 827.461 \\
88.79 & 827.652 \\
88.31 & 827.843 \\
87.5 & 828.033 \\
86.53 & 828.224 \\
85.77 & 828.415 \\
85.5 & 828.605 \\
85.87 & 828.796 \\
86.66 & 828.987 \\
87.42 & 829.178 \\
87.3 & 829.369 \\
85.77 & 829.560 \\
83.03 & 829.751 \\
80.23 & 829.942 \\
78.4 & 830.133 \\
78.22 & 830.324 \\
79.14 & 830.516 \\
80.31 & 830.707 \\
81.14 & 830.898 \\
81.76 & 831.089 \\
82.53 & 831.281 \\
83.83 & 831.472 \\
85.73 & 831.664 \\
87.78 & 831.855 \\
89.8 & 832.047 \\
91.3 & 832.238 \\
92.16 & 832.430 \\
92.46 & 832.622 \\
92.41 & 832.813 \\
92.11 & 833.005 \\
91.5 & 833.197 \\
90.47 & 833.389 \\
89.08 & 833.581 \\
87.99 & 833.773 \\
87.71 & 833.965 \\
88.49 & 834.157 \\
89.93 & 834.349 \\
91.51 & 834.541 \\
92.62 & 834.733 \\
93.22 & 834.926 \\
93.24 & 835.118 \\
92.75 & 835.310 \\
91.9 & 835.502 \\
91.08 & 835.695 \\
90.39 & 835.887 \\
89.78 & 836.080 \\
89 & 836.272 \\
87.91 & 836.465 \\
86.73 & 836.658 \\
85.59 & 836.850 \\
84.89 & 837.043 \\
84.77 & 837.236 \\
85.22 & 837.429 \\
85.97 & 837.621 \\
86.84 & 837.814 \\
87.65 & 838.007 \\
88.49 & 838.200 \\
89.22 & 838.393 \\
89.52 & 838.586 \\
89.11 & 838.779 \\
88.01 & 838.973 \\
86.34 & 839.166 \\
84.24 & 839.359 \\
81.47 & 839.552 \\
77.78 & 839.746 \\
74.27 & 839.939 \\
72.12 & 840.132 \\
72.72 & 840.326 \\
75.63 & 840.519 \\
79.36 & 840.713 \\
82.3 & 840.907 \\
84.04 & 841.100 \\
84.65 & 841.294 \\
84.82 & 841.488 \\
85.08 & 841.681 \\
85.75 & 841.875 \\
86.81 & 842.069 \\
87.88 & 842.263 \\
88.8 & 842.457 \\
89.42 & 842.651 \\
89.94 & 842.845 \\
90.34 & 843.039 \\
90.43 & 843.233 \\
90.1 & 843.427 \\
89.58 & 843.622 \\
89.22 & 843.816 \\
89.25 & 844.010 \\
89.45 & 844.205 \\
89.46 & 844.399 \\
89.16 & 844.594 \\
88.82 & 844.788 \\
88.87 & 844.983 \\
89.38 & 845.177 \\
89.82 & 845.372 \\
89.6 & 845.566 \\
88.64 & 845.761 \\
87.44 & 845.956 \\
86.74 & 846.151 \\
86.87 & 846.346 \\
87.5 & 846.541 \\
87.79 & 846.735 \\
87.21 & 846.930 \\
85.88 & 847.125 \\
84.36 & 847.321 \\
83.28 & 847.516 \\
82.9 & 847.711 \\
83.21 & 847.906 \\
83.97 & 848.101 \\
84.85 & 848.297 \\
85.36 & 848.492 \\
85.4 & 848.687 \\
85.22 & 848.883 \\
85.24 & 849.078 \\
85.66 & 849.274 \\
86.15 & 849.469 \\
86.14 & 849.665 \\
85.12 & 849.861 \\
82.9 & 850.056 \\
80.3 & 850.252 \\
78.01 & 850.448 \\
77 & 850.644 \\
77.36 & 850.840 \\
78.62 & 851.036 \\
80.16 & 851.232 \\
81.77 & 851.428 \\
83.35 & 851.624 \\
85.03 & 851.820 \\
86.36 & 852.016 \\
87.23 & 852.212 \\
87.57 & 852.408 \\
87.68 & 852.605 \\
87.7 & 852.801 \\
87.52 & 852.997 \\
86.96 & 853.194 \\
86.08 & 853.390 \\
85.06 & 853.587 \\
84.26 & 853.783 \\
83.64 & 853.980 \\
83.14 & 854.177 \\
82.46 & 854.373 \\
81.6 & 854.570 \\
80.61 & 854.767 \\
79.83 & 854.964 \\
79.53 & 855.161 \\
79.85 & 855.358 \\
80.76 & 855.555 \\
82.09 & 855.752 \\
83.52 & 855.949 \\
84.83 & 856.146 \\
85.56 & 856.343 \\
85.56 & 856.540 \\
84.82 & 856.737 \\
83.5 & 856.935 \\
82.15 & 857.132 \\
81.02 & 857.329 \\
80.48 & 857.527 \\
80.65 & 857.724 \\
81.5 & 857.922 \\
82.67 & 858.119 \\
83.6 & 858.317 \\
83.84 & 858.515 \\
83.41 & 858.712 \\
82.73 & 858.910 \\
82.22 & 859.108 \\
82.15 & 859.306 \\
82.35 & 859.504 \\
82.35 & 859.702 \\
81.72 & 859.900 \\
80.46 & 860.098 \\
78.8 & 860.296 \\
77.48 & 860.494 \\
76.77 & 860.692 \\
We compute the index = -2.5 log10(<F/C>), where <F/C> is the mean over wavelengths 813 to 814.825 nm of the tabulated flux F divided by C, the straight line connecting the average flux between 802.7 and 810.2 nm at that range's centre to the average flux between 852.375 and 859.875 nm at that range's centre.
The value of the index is 0.22 mag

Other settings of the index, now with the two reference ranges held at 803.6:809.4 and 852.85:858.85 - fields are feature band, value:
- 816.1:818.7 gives 0.03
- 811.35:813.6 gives 0.19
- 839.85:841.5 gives 0.08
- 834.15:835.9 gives -0.08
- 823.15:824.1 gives -0.04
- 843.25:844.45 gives -0.06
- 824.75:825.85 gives 0.02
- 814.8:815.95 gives 0.07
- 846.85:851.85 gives 0.01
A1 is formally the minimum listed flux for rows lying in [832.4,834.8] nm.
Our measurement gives 87.71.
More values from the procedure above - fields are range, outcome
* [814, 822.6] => 72.91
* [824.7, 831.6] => 78.22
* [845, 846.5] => 86.74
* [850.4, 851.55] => 77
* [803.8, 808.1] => 79.45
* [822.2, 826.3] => 84.39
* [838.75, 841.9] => 72.12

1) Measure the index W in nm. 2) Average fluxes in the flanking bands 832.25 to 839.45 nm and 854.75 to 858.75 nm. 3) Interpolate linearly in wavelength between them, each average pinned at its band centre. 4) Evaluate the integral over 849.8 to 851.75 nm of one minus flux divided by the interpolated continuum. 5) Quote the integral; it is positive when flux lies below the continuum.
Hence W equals 0.09 nm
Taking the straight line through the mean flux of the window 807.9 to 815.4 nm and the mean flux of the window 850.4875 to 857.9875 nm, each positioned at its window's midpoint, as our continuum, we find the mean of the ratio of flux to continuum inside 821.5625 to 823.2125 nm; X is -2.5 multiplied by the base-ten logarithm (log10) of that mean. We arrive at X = -0.08 mag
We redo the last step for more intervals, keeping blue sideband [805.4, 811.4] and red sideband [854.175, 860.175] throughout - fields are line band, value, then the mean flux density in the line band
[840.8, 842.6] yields -0.02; 85.6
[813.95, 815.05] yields 0.10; 78.7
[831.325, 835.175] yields -0.07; 90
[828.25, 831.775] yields 0.02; 83.3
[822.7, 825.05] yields -0.03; 87.8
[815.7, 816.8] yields 0.04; 83.6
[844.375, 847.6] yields -0.05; 87.7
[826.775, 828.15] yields -0.04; 88.4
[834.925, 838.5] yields -0.05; 88.6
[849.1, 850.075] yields -0.03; 85.4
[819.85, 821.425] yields -0.02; 87.6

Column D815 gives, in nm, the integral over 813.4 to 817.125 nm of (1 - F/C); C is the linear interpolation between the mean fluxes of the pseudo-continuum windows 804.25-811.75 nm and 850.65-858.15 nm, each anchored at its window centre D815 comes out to 0.32 nm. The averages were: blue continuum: 87.9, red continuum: 83.2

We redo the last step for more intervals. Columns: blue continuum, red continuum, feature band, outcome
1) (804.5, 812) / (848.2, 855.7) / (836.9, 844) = -0.05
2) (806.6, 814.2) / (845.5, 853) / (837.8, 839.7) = -0.07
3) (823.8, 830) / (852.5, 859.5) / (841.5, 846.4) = -0.24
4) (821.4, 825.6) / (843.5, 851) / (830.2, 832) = 0.09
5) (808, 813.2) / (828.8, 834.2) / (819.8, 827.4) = -0.22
